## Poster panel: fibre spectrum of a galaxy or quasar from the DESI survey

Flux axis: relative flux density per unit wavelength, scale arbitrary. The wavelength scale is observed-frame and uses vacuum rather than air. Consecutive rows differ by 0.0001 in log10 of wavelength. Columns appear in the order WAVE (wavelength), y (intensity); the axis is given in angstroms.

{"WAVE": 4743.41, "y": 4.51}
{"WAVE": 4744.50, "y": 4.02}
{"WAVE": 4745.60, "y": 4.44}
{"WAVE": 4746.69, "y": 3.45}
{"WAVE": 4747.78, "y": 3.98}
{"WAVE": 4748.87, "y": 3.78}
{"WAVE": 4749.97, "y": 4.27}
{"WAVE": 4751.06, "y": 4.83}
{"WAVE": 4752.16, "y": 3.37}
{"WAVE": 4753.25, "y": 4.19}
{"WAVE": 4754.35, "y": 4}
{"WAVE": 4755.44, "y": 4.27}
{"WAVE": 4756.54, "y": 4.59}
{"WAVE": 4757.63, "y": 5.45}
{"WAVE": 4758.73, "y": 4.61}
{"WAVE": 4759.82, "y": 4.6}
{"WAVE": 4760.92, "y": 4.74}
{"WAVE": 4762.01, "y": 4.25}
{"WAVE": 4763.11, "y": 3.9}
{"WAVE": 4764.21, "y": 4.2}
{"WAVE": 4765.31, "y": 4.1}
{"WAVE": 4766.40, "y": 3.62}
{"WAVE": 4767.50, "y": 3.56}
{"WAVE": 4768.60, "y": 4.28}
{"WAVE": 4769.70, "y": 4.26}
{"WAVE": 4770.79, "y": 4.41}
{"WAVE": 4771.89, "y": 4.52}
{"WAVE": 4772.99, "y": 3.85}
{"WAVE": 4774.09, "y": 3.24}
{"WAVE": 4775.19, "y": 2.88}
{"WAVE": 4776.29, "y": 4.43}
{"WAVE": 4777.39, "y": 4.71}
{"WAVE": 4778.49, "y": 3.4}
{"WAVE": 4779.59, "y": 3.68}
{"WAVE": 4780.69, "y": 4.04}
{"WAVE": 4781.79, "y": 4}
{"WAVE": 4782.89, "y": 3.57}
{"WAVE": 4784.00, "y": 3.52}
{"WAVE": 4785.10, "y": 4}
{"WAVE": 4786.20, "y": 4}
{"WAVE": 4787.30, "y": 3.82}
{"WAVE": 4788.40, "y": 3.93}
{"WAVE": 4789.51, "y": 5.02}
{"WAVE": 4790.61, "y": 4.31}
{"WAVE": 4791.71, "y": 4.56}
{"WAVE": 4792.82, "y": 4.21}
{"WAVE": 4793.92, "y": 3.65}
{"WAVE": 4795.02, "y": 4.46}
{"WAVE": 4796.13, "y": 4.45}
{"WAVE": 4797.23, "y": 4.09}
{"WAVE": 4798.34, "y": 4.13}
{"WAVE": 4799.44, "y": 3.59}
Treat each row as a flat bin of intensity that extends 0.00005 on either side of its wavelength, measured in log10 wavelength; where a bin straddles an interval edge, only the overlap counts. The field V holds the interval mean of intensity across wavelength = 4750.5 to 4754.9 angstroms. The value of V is 4.1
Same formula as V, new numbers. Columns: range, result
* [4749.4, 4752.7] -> 4.15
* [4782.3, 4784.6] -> 3.55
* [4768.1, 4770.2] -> 4.27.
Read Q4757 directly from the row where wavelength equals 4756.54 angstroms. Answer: 4.59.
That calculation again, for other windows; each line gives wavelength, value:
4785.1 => 4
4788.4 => 3.93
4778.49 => 3.4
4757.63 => 5.45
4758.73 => 4.61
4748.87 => 3.78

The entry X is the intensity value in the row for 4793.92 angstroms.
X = 3.65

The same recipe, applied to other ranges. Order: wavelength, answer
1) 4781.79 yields 4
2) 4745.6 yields 4.44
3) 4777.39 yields 4.71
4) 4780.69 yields 4.04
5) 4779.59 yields 3.68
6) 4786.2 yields 4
